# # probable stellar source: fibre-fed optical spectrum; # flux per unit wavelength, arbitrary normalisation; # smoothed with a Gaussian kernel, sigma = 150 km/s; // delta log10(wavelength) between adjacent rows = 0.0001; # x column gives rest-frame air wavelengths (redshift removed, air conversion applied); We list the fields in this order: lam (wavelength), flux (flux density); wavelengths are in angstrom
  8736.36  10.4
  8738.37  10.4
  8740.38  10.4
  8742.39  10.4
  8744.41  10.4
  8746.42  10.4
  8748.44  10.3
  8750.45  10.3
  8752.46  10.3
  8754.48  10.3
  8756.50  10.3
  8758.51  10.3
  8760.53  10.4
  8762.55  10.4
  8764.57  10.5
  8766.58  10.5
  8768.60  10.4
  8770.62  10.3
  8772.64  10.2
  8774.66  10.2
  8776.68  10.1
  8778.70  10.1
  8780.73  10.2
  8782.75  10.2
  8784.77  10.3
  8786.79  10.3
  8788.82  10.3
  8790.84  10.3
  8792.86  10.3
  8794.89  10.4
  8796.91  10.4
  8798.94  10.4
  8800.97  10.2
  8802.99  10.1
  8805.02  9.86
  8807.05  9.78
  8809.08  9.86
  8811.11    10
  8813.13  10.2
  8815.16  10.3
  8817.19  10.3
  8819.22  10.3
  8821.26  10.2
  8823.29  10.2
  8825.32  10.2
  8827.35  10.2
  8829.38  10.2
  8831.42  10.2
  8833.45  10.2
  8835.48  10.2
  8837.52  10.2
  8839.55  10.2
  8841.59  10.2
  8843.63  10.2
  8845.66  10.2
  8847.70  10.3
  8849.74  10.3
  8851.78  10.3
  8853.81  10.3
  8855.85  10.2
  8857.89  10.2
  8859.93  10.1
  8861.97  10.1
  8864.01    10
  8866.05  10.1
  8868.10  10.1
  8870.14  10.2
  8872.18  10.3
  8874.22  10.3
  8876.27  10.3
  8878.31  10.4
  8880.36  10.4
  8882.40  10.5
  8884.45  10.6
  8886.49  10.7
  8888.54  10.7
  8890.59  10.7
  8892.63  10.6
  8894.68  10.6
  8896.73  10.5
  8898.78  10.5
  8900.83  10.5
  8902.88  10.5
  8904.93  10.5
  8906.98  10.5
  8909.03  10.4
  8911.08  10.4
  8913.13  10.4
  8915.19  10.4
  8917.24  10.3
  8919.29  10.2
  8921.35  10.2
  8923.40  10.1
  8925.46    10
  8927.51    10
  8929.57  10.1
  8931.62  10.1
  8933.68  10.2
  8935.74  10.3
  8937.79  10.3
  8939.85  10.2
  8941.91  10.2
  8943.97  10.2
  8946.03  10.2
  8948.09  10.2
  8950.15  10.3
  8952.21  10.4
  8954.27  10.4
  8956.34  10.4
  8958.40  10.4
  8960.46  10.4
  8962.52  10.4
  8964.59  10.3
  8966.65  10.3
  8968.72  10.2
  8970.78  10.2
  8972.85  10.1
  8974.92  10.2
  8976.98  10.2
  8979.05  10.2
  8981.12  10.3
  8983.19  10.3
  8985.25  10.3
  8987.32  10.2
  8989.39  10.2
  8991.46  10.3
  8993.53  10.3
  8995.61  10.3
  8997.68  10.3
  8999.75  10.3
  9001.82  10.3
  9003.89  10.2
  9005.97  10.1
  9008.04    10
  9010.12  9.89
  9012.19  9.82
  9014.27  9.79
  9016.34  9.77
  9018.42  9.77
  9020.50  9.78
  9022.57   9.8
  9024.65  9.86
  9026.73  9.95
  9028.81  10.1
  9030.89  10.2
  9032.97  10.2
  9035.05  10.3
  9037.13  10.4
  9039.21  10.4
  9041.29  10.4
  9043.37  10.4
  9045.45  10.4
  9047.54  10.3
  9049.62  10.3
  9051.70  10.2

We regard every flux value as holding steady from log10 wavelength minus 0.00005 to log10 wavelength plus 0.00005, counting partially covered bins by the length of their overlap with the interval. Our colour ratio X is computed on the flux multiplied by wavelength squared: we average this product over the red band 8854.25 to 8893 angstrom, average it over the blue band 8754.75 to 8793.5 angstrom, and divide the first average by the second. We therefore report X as 1.0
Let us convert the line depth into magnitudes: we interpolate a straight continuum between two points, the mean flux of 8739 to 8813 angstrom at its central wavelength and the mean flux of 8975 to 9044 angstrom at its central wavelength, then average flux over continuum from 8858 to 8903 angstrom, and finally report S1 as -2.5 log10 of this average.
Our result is -0.019 mag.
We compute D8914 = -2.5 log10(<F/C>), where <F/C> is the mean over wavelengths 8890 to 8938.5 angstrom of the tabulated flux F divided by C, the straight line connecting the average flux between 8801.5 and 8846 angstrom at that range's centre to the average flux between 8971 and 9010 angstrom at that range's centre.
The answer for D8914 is -0.02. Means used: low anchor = 10.2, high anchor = 10.2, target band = 10.3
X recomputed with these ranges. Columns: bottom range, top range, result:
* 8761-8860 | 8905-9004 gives 1.04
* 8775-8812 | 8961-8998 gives 1.05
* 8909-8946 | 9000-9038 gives 1.00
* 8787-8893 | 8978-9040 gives 1.02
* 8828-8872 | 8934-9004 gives 1.04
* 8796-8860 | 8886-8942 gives 1.04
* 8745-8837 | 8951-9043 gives 1.04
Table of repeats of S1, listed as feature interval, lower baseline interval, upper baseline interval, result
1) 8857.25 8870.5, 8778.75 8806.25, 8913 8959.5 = 0.014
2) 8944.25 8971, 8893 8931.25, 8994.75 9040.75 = -0.010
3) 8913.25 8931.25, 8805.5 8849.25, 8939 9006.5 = 0.007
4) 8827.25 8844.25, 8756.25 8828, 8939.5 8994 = 0.005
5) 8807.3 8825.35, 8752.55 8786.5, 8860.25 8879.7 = 0.010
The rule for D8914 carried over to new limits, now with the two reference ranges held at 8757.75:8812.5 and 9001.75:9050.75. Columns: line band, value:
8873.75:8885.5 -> -0.025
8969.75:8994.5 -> -0.012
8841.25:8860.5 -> -0.004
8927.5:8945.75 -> -0.004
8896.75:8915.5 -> -0.031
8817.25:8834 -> -0.001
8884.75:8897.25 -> -0.049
